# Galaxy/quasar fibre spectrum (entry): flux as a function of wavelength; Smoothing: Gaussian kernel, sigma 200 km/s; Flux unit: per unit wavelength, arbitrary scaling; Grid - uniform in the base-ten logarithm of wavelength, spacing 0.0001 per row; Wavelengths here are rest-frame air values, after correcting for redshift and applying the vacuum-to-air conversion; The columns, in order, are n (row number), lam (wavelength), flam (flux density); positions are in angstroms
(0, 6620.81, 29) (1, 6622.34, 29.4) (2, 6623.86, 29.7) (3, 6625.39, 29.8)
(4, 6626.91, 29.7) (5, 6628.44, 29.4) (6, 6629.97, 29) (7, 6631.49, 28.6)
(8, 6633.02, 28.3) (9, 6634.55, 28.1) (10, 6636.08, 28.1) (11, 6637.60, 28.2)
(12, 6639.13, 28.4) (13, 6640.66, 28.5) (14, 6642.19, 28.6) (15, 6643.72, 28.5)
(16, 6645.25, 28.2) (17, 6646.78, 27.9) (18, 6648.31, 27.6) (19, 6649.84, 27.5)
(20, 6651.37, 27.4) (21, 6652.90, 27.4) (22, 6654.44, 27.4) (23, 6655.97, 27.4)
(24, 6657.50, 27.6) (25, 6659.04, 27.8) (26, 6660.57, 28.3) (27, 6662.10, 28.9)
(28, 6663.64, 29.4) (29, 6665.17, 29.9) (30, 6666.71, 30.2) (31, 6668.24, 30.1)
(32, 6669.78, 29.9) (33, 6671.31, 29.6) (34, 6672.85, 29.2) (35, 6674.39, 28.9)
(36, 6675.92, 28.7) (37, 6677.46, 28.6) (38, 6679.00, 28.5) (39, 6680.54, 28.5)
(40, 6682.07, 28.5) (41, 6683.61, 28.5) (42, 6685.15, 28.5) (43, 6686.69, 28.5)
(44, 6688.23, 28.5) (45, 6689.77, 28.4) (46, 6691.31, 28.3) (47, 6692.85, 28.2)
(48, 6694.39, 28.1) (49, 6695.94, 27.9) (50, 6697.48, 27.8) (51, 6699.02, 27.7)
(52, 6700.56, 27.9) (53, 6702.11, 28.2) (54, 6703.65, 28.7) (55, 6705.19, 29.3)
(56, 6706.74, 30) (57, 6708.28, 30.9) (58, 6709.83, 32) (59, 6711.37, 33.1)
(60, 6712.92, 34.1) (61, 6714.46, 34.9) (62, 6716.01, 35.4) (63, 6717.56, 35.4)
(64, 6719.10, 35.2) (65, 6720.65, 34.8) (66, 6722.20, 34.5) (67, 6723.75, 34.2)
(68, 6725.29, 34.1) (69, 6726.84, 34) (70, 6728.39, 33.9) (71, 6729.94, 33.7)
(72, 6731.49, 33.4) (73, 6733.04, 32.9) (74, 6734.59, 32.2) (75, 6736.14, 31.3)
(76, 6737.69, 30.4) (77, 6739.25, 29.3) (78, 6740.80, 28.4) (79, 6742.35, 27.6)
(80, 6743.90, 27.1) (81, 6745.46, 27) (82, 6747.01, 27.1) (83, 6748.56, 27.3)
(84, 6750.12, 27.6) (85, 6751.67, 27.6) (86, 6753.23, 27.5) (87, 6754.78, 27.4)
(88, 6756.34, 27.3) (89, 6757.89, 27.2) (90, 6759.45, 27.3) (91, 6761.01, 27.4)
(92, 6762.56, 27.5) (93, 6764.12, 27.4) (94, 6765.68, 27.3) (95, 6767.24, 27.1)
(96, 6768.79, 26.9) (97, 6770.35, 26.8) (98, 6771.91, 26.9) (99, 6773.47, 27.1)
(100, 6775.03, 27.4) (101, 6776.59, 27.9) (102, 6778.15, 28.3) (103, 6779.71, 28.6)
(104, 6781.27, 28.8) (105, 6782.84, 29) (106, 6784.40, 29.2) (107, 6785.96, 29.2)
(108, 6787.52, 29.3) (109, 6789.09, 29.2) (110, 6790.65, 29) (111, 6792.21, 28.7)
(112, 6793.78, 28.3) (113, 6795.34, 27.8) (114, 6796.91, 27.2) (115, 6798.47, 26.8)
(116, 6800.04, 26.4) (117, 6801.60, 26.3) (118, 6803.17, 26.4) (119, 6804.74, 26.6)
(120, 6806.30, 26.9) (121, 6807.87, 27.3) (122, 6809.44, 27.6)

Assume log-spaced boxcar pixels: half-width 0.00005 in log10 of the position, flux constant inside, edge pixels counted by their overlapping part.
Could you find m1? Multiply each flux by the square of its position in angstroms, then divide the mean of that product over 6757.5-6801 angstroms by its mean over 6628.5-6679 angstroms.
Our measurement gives 1.01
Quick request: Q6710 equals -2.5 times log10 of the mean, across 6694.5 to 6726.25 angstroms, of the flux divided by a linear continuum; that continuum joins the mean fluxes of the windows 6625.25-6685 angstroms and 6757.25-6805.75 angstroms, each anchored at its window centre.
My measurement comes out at -0.13 mag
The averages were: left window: 28.6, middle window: 31.7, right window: 27.7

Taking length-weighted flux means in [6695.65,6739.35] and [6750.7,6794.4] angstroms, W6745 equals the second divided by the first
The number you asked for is 0.87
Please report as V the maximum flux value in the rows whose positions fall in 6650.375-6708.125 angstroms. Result 30.2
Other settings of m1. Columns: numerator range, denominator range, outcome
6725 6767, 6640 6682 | 1.05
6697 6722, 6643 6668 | 1.14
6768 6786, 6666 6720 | 0.96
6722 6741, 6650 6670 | 1.17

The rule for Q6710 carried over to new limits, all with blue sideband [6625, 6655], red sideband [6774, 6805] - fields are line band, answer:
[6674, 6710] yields -0.02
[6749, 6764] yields 0.03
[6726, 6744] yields -0.12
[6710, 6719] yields -0.22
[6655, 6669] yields -0.02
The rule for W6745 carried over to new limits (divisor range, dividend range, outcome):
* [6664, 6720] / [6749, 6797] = 0.93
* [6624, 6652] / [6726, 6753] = 1.05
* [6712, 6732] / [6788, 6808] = 0.80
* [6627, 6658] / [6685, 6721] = 1.08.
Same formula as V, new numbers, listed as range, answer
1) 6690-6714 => 34.1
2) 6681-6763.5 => 35.4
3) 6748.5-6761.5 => 27.6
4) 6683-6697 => 28.5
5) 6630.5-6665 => 29.4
